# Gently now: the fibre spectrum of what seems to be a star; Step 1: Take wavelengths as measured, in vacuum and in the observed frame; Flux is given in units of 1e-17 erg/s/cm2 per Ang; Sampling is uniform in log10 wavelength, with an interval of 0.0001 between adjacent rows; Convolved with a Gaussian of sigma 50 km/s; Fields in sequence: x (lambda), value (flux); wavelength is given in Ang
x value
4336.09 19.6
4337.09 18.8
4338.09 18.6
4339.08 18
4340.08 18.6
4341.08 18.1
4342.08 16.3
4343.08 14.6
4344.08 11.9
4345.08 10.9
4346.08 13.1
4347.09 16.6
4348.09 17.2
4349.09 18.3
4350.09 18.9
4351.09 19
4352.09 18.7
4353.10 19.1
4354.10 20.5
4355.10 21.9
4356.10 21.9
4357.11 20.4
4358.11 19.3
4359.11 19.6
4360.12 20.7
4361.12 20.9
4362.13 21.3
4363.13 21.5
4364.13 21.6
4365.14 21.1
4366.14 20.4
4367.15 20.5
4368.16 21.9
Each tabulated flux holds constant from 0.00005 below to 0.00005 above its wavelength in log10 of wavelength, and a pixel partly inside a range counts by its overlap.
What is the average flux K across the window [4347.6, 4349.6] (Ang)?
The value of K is 17.8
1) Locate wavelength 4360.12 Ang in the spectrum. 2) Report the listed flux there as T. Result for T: 20.7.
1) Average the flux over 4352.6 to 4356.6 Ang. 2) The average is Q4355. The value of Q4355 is 20.9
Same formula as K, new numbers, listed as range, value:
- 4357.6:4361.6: 20.1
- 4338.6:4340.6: 18.3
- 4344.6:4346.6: 12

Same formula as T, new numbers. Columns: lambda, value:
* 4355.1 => 21.9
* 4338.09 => 18.6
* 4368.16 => 21.9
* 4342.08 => 16.3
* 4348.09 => 17.2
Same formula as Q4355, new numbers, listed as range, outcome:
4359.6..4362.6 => 20.9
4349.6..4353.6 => 18.9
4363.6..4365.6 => 21.4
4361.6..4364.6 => 21.5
